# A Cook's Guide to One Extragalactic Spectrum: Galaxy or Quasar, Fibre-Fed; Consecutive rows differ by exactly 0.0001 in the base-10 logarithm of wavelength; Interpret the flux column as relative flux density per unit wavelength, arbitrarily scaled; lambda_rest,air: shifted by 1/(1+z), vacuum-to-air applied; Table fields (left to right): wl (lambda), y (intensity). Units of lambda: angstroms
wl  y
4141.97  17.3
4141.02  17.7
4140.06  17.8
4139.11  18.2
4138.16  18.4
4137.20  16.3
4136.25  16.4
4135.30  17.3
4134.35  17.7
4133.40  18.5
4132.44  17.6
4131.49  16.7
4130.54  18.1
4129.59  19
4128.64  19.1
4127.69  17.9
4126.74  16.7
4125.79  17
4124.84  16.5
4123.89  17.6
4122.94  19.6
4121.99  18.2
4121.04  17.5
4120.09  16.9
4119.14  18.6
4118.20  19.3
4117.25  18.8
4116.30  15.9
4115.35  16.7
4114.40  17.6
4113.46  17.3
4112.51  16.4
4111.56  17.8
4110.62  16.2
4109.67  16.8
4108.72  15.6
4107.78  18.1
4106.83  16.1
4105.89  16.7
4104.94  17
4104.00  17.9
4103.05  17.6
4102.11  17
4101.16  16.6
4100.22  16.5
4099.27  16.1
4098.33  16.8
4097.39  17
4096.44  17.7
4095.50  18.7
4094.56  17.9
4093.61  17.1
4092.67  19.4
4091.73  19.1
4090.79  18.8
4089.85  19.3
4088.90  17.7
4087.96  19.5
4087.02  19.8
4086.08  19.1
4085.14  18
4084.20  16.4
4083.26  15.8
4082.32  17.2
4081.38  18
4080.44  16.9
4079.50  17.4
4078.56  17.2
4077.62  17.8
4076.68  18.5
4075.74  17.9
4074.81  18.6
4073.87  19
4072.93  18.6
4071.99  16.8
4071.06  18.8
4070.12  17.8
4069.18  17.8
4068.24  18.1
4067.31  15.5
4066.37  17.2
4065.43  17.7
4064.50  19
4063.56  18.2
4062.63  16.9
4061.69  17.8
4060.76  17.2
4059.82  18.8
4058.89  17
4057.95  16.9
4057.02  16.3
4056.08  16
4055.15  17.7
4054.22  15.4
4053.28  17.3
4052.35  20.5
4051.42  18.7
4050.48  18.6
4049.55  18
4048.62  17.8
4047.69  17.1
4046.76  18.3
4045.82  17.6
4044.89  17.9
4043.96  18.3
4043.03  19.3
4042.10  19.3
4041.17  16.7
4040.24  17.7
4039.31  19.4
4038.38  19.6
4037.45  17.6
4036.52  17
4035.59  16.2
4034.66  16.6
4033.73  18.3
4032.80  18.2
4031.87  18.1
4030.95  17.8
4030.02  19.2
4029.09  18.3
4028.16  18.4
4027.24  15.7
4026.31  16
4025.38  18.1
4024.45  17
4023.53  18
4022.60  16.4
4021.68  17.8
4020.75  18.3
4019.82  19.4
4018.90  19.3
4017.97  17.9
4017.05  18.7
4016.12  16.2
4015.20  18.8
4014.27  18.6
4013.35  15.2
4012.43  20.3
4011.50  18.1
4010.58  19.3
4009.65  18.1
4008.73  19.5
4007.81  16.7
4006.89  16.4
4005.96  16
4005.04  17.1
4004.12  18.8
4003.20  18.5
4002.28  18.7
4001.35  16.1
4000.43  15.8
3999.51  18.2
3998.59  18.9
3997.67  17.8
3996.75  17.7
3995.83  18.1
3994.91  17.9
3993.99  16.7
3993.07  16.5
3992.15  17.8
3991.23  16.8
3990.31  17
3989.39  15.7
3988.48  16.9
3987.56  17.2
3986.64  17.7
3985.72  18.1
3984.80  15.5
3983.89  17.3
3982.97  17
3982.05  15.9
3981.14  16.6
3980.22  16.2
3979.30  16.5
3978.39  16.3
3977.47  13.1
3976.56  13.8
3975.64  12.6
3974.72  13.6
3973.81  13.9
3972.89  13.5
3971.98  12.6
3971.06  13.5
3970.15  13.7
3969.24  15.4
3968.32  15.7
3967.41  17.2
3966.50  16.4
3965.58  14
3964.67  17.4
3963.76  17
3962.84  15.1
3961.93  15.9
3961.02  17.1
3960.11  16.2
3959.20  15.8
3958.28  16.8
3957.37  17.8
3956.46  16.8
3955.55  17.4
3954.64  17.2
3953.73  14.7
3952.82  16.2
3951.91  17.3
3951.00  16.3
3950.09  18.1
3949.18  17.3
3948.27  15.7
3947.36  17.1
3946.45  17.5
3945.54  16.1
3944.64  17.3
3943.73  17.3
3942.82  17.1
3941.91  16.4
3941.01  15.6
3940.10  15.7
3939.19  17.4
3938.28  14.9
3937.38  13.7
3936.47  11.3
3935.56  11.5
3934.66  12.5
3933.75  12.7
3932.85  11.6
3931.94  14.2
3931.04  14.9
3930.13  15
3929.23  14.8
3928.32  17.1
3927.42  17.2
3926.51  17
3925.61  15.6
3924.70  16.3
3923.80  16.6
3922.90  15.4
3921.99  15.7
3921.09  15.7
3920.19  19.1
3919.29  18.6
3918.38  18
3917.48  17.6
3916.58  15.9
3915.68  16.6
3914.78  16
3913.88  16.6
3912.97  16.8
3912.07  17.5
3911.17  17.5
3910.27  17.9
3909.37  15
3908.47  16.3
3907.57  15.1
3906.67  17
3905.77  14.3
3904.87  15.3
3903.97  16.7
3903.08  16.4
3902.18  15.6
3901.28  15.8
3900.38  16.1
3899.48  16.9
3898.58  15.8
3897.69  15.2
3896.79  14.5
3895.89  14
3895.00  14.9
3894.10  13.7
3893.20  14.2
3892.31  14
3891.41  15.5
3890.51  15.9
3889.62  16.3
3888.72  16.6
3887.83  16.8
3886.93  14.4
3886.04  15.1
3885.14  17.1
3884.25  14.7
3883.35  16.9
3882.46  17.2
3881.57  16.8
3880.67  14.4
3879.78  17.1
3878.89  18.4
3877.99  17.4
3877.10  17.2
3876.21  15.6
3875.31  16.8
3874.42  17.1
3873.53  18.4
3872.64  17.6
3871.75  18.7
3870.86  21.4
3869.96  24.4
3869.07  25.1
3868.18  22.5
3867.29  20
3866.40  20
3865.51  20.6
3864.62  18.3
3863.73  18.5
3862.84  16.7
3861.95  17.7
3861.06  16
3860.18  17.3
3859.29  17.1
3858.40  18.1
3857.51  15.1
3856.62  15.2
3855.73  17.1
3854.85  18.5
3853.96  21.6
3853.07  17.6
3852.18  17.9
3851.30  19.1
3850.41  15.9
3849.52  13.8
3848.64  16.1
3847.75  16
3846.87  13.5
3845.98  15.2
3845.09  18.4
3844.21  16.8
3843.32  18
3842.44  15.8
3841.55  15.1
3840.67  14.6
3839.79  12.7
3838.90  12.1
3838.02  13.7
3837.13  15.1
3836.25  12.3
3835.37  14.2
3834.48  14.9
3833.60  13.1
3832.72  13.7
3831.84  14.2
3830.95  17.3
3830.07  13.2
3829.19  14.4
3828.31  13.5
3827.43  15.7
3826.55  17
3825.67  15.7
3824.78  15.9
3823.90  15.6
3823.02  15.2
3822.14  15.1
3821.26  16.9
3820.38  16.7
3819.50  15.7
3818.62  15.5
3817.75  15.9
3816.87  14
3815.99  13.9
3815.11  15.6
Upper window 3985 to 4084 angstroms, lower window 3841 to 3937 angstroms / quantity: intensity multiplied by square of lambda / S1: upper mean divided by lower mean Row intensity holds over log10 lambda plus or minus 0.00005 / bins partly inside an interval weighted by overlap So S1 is 1.15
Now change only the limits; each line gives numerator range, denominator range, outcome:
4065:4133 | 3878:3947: 1.22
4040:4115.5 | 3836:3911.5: 1.17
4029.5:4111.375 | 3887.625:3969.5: 1.19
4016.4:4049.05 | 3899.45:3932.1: 1.16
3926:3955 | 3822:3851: 1.10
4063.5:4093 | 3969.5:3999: 1.18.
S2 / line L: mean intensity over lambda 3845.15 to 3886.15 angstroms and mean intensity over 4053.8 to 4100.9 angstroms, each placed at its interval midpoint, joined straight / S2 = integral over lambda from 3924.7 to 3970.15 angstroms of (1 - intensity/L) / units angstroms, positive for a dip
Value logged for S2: 4.8 angstroms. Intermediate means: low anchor 17.7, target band 15.8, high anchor 17.7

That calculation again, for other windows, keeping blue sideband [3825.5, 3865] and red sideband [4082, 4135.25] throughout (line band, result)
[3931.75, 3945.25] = 1.51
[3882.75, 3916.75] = 0.86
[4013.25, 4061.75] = -1.86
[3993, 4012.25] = -0.93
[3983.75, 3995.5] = -0.13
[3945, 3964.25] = -0.06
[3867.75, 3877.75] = -2.14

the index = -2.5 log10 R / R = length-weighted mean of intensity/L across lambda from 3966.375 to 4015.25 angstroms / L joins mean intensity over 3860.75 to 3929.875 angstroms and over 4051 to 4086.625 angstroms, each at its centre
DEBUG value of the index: 0.04 mag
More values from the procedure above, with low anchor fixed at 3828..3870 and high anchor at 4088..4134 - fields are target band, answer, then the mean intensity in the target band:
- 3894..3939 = 0.08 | 15.6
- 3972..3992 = 0.09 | 15.7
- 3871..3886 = -0.02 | 17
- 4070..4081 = -0.03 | 17.9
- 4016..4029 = -0.03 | 17.7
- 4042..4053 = -0.07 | 18.4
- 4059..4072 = -0.02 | 17.7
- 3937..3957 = 0.03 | 16.5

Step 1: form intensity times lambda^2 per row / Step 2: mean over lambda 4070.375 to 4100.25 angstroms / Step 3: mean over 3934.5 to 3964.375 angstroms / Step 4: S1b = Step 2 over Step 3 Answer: 1.19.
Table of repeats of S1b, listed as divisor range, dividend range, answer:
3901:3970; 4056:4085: 1.17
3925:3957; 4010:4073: 1.19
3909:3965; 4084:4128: 1.19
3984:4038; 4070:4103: 1.05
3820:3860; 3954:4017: 1.14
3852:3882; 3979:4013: 1.01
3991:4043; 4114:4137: 1.05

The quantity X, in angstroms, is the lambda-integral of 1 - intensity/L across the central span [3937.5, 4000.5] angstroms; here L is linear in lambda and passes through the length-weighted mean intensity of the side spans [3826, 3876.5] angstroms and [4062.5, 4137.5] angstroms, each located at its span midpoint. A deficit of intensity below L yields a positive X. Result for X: 3.4 angstroms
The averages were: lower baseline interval 16.8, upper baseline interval 17.6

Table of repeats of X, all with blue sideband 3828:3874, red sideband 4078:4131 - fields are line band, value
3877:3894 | 0.9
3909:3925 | 0.2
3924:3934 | 1.1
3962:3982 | 2.6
